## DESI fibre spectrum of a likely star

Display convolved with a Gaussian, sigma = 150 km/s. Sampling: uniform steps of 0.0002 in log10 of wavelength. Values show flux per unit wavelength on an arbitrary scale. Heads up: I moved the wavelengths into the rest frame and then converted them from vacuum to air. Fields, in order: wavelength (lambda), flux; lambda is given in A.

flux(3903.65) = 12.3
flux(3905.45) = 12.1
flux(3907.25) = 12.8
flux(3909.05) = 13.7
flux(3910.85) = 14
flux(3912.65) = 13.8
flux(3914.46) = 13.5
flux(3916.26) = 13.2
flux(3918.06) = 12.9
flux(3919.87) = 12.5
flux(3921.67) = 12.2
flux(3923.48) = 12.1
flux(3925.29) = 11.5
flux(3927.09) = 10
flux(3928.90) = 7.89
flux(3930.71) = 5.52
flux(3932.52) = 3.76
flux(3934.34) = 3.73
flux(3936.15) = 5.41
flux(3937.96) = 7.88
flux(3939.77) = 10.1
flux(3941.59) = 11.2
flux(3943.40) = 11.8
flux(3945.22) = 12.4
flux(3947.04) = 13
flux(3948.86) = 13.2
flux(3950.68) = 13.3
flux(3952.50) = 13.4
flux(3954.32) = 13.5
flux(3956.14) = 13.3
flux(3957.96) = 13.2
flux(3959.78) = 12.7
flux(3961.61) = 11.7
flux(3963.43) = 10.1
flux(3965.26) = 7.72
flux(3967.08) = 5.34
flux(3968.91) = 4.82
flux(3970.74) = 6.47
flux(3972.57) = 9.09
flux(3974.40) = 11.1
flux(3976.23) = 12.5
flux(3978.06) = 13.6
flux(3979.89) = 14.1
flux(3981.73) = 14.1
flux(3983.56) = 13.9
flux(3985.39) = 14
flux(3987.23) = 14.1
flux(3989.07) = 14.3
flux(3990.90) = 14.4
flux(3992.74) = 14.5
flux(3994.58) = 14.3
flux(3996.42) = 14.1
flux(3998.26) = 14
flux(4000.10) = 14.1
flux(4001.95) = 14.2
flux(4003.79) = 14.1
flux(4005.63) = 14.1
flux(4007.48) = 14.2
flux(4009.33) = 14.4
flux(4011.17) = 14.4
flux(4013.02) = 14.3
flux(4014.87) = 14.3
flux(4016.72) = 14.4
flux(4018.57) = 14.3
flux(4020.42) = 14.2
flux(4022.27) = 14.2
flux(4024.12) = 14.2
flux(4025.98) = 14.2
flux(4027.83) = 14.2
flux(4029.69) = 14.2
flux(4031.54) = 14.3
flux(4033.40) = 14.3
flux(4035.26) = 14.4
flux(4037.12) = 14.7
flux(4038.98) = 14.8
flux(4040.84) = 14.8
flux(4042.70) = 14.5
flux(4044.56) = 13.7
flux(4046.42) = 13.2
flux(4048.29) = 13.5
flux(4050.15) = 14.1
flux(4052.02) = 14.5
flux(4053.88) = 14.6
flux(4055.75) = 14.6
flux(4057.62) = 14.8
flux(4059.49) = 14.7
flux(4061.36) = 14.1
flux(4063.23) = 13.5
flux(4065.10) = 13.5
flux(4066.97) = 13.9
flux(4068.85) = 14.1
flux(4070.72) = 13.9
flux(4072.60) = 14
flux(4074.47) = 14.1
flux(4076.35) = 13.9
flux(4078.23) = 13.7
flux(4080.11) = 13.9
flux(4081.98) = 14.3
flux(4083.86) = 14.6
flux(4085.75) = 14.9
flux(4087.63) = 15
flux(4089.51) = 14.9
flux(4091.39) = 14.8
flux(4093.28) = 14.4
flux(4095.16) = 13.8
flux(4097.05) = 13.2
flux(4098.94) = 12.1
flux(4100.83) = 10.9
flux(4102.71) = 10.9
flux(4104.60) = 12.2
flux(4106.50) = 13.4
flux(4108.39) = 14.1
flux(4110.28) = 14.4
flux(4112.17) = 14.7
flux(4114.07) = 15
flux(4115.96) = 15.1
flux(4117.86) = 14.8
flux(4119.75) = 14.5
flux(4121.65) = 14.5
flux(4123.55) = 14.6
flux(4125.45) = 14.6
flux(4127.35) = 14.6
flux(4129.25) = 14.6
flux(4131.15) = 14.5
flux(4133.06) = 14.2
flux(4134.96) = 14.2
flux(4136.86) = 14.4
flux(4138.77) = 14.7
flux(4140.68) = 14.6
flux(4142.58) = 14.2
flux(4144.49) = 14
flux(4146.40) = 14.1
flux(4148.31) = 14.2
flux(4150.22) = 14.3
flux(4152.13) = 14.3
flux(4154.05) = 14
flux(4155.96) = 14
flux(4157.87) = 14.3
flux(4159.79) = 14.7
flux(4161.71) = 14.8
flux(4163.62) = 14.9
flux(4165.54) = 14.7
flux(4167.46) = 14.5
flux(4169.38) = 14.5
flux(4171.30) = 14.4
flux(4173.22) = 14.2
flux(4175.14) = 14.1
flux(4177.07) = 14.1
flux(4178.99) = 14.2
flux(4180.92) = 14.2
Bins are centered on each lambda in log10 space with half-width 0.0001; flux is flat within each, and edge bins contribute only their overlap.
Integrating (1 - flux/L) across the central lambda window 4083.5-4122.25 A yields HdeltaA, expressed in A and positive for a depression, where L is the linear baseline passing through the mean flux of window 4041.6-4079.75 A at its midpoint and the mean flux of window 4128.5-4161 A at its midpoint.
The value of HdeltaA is 0.8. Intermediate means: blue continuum 14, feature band 13.9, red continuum 14.3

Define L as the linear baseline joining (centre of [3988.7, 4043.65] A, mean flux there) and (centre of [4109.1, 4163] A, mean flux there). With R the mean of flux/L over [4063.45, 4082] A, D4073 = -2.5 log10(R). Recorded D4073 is 0.04 mag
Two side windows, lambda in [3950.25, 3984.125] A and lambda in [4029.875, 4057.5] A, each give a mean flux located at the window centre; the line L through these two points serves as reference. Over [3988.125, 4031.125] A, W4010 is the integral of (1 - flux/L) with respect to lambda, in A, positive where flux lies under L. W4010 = -4.47 A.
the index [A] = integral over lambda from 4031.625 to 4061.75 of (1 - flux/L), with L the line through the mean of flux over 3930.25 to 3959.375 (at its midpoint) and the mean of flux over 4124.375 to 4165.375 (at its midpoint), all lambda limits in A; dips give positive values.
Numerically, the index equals -4.6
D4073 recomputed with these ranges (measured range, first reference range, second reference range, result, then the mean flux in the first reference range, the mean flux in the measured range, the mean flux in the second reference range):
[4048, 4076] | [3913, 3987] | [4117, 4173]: -0.10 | 10.8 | 14.1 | 14.4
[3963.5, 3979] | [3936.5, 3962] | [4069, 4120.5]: 0.35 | 12.1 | 8.91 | 13.9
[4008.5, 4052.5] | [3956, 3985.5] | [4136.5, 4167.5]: -0.18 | 10.9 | 14.3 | 14.4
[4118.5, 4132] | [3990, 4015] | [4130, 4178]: -0.02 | 14.2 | 14.6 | 14.4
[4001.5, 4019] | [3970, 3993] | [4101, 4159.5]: -0.10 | 12.8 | 14.3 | 14.2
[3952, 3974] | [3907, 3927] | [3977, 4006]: 0.33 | 12.8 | 10.1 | 14.1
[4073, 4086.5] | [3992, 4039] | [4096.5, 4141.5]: -0.01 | 14.3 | 14.2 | 14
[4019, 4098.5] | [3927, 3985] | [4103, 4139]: -0.11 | 10.4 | 14.2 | 14.3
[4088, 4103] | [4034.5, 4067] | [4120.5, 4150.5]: 0.08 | 14.2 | 13.3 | 14.4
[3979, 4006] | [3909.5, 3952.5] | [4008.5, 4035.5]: -0.08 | 10.7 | 14.2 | 14.3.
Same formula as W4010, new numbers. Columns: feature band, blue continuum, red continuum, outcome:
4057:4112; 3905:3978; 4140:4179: -3.0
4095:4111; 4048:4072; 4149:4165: 1.8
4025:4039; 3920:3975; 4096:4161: -3.0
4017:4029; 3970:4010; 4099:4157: -0.6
